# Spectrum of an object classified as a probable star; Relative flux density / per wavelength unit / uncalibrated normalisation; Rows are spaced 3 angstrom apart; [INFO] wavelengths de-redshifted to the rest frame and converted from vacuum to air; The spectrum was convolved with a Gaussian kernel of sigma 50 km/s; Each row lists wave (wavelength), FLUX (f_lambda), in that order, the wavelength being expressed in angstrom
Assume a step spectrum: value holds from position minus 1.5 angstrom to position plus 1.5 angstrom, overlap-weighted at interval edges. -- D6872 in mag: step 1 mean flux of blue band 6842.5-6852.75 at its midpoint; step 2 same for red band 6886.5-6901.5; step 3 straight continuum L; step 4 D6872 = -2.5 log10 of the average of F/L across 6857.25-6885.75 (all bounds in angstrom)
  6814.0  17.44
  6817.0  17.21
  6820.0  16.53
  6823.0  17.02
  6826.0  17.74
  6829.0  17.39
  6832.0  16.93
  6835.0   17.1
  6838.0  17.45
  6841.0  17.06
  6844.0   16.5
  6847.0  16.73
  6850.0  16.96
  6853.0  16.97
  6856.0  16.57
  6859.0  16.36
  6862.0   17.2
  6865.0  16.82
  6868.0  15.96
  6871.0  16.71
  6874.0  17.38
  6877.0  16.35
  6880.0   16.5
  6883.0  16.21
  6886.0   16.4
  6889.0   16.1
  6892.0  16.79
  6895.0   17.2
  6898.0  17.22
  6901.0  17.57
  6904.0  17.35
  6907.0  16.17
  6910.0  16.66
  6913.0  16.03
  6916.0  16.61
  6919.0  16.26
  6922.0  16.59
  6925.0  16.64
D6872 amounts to 0.015 mag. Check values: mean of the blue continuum 16.8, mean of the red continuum 16.9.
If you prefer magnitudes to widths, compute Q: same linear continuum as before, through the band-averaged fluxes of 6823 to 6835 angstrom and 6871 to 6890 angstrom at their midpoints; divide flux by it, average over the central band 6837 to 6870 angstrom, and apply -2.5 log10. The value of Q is 0.01 mag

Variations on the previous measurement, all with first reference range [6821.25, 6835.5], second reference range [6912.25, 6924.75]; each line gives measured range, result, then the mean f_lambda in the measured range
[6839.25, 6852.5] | 0.015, 16.8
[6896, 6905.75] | -0.049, 17.3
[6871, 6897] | 0.006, 16.6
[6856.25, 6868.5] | 0.019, 16.6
